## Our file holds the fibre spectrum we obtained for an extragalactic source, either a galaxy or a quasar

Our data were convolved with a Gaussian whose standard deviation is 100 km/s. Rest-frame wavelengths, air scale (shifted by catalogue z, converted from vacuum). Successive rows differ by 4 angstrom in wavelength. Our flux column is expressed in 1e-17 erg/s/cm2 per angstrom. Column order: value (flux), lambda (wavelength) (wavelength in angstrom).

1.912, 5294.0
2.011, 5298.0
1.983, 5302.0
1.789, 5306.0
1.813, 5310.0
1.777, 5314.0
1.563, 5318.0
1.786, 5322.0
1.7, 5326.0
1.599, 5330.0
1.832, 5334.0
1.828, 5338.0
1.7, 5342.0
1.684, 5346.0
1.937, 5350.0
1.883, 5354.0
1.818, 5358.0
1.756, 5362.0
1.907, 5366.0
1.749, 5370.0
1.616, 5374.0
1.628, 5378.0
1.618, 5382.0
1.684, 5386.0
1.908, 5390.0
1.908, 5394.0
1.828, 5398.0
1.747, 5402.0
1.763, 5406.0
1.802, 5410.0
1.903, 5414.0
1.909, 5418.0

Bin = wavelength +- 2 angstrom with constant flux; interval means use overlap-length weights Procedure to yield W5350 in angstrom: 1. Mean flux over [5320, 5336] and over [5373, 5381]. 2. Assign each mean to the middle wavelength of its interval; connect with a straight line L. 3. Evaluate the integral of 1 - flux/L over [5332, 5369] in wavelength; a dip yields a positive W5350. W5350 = -3.0 angstrom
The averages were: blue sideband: 1.73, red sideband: 1.62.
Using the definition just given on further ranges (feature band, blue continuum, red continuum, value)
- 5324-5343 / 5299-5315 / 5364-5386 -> 0.6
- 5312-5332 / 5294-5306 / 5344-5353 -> 2.2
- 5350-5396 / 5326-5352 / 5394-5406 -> 0.1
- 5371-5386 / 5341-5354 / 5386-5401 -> 1.6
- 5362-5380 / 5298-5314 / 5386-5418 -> 1.1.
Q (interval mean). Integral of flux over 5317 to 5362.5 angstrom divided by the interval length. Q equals 1.76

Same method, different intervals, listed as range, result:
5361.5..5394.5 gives 1.75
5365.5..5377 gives 1.73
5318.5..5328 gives 1.71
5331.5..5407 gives 1.78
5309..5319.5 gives 1.72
